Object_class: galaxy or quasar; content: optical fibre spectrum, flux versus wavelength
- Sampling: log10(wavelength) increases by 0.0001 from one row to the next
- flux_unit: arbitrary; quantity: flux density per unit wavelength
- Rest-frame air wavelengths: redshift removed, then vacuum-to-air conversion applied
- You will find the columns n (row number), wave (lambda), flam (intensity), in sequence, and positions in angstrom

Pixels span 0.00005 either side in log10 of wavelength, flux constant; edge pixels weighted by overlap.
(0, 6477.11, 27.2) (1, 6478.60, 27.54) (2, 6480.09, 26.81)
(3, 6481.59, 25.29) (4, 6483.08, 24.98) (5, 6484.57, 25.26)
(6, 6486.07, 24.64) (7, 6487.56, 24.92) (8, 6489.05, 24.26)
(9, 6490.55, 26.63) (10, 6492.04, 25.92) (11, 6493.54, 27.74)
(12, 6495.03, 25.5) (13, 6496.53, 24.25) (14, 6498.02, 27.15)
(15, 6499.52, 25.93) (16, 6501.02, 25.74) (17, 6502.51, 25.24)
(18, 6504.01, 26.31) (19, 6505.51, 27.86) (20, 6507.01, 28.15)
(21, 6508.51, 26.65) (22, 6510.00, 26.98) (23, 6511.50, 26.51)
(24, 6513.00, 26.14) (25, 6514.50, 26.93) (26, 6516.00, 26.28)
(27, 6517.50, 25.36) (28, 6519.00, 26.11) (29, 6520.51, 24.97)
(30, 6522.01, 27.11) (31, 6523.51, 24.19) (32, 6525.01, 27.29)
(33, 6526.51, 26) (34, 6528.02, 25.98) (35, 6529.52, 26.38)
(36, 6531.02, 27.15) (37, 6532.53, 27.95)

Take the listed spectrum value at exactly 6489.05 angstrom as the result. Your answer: 24.26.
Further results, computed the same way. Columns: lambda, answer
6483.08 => 24.98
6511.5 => 26.51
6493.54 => 27.74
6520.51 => 24.97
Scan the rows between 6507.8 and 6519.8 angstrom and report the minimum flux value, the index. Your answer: 25.36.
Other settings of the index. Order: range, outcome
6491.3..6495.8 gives 25.5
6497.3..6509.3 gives 25.24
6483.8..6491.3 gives 24.26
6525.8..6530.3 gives 25.98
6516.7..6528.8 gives 24.19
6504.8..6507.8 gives 27.86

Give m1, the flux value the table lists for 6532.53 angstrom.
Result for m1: 27.95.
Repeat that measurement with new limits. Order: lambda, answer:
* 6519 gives 26.11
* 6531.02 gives 27.15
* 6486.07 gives 24.64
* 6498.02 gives 27.15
